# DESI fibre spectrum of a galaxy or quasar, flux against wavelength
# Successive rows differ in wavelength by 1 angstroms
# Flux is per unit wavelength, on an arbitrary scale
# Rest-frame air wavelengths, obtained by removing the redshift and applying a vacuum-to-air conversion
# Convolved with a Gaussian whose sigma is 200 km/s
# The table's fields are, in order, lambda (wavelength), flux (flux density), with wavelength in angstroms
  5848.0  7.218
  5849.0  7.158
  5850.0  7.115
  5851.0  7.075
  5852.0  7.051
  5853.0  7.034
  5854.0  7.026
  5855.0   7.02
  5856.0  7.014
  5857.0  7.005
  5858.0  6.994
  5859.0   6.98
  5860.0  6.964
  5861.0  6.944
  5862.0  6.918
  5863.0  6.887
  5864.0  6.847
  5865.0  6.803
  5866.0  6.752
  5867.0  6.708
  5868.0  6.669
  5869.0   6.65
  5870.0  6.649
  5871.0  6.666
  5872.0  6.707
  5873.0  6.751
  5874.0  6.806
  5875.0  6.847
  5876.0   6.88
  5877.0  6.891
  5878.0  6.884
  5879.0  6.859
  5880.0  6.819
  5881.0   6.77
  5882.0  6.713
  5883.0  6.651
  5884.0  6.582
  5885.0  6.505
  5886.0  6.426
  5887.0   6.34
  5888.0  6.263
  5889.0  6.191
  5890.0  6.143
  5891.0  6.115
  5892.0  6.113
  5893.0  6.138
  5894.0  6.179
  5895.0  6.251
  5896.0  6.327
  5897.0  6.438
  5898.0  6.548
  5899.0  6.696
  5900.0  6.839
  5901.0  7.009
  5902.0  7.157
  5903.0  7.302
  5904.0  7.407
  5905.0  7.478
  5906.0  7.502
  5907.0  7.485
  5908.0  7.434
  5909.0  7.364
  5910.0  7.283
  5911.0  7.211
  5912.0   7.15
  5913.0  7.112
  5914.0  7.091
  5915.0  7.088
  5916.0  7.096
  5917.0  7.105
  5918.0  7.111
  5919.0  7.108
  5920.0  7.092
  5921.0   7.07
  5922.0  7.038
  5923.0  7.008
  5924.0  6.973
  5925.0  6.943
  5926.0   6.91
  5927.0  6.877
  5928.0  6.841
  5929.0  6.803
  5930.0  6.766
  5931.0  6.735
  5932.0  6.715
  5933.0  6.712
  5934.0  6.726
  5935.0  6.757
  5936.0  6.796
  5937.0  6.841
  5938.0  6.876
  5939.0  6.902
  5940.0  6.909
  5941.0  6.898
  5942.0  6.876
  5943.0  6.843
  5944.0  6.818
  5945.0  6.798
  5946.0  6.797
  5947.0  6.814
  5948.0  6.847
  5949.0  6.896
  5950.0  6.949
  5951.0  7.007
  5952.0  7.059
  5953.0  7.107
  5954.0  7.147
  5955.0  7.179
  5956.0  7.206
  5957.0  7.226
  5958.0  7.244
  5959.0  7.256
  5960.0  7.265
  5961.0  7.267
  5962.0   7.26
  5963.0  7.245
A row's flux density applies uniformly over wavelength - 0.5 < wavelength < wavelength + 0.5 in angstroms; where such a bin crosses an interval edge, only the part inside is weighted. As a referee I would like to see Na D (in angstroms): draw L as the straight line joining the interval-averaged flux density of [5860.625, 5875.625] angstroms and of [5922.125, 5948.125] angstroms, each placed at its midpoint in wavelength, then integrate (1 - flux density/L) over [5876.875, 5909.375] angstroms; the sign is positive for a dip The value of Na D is 0.4 angstroms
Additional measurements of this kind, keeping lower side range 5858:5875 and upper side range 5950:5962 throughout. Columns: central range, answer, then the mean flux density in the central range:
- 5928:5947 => 0.8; 6.81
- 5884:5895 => 1.0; 6.26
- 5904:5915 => -0.5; 7.31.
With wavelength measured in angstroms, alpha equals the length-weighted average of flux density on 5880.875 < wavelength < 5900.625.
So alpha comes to 6.41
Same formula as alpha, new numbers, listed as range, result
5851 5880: 6.87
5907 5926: 7.13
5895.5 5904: 6.83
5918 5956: 6.91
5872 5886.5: 6.74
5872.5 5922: 6.83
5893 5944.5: 6.94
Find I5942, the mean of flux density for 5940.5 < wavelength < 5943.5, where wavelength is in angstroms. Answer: 6.87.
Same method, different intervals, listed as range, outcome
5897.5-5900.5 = 6.69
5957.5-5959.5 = 7.25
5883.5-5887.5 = 6.46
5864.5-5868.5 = 6.73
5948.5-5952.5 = 6.98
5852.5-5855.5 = 7.03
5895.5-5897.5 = 6.38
